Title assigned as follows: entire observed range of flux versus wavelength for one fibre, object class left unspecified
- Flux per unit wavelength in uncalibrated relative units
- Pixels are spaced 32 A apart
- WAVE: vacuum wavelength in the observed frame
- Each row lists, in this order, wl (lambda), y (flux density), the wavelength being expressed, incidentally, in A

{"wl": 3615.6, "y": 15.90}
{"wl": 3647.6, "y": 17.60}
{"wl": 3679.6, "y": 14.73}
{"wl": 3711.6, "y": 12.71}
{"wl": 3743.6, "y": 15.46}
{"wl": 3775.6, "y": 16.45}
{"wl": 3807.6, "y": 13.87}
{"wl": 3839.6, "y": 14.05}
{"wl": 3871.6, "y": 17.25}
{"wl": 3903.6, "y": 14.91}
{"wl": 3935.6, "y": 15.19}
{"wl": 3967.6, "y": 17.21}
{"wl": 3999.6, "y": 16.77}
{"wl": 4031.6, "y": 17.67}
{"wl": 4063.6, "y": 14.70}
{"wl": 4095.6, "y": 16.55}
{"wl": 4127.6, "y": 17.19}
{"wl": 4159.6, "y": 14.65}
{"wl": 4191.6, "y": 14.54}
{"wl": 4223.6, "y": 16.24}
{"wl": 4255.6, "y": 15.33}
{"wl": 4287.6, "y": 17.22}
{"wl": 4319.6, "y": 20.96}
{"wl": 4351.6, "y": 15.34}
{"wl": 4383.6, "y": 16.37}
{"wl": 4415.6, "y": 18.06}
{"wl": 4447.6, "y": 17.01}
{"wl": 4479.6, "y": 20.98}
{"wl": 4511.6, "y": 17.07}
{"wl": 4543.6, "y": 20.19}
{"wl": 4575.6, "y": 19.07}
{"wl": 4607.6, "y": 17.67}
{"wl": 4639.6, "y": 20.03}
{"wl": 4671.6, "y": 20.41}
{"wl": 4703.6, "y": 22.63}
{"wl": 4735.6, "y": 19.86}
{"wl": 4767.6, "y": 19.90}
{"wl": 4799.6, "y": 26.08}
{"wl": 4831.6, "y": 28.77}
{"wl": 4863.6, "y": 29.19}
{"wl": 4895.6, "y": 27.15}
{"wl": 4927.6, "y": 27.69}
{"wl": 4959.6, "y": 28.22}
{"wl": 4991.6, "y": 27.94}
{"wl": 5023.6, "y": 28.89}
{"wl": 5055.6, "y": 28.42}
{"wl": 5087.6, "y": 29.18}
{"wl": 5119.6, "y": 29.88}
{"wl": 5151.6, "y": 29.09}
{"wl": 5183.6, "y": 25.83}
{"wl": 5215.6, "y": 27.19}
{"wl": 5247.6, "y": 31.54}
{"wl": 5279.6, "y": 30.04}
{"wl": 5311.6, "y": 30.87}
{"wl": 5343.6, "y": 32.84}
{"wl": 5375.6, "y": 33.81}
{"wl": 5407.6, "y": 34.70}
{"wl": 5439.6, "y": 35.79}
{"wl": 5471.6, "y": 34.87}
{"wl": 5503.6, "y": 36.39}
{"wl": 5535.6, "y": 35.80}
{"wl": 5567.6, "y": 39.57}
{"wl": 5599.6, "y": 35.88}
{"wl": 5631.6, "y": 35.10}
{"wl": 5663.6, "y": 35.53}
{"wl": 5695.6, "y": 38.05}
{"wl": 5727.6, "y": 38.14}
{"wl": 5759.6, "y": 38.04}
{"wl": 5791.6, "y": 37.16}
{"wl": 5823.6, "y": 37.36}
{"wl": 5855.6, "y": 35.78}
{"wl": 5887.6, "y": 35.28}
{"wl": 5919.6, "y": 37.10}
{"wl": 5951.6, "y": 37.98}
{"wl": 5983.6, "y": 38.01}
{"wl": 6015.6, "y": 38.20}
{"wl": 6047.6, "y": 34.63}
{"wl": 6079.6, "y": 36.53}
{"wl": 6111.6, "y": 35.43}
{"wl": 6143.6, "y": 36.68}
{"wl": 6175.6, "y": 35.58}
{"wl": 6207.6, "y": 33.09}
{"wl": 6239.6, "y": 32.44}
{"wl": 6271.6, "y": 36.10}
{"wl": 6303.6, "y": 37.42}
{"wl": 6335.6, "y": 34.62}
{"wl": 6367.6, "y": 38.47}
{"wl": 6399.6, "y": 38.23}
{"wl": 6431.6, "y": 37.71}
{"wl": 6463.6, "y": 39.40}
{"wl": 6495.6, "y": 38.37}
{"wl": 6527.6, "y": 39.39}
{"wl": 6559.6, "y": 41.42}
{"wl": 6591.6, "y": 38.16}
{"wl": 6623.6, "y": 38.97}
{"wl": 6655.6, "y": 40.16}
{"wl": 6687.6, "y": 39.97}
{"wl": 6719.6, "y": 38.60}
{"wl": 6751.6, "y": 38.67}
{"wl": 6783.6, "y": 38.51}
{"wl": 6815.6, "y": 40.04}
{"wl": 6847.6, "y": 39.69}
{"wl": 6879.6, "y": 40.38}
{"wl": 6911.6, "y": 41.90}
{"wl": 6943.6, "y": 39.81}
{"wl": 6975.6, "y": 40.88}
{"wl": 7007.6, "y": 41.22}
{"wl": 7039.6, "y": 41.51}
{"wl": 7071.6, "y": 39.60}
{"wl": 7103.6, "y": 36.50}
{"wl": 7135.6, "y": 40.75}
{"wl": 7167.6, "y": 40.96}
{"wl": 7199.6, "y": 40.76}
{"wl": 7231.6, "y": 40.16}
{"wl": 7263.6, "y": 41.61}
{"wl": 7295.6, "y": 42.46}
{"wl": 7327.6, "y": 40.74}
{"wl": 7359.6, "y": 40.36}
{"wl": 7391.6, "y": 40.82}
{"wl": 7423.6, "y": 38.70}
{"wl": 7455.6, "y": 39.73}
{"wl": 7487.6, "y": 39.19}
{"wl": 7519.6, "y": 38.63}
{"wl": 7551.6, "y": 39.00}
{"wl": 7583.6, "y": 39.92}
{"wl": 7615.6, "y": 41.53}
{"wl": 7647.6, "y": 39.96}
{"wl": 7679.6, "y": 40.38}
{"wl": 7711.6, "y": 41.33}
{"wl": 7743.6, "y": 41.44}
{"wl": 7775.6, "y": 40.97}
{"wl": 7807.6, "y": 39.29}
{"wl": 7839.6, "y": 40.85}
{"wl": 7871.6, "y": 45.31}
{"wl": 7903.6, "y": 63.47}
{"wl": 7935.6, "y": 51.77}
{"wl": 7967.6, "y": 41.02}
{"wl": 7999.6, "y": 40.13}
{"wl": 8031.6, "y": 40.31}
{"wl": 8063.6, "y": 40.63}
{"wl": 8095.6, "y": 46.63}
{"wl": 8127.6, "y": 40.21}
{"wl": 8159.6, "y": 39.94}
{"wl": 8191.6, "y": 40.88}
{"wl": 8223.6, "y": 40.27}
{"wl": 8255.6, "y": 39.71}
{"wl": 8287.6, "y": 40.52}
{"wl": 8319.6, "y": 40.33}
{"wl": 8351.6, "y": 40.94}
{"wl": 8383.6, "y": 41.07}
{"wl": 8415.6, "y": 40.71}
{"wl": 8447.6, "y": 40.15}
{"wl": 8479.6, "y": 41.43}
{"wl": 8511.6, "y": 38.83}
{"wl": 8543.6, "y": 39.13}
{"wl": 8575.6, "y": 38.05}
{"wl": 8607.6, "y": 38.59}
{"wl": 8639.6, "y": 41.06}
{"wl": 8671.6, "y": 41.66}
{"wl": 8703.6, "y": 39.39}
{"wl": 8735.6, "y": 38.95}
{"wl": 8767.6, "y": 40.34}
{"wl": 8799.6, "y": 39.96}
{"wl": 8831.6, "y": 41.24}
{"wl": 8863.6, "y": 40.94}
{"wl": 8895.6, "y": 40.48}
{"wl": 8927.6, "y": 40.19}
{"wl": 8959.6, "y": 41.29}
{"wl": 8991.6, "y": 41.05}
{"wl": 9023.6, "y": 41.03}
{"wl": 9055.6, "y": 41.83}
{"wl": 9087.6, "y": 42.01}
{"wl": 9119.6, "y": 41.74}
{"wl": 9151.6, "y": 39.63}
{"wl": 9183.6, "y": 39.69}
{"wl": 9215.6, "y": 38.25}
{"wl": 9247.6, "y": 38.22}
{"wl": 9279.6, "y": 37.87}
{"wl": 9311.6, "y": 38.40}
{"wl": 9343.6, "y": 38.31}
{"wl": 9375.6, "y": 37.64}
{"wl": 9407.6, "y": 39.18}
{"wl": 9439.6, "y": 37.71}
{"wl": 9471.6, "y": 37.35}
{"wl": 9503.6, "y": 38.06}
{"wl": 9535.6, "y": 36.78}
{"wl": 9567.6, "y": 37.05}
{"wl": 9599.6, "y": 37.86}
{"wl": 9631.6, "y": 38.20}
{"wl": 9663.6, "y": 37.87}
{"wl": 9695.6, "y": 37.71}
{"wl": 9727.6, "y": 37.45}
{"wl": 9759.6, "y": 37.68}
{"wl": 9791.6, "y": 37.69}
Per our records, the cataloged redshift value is 0.204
